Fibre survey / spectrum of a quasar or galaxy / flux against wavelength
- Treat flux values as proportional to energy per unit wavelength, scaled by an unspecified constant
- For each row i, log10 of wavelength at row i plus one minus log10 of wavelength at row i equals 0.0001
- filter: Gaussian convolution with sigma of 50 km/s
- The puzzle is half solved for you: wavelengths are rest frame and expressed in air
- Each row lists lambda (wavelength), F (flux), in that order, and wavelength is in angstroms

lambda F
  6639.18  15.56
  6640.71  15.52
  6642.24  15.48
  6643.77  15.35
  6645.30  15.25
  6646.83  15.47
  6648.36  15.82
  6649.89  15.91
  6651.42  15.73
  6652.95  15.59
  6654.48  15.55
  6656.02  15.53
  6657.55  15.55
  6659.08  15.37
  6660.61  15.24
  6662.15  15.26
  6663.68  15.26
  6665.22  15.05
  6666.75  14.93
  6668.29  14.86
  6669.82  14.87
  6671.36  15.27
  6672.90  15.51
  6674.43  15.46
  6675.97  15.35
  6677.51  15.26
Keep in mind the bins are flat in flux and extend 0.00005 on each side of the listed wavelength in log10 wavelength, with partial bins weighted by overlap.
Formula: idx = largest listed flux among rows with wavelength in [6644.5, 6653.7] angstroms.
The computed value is 15.91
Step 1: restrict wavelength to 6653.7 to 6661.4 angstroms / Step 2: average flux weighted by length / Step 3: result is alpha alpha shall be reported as 15.4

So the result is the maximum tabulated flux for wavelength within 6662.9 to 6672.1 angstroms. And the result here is 15.27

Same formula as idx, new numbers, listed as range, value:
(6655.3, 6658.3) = 15.55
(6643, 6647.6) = 15.47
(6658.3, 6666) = 15.37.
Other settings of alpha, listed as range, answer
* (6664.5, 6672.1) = 15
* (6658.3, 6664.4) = 15.3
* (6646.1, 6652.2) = 15.7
